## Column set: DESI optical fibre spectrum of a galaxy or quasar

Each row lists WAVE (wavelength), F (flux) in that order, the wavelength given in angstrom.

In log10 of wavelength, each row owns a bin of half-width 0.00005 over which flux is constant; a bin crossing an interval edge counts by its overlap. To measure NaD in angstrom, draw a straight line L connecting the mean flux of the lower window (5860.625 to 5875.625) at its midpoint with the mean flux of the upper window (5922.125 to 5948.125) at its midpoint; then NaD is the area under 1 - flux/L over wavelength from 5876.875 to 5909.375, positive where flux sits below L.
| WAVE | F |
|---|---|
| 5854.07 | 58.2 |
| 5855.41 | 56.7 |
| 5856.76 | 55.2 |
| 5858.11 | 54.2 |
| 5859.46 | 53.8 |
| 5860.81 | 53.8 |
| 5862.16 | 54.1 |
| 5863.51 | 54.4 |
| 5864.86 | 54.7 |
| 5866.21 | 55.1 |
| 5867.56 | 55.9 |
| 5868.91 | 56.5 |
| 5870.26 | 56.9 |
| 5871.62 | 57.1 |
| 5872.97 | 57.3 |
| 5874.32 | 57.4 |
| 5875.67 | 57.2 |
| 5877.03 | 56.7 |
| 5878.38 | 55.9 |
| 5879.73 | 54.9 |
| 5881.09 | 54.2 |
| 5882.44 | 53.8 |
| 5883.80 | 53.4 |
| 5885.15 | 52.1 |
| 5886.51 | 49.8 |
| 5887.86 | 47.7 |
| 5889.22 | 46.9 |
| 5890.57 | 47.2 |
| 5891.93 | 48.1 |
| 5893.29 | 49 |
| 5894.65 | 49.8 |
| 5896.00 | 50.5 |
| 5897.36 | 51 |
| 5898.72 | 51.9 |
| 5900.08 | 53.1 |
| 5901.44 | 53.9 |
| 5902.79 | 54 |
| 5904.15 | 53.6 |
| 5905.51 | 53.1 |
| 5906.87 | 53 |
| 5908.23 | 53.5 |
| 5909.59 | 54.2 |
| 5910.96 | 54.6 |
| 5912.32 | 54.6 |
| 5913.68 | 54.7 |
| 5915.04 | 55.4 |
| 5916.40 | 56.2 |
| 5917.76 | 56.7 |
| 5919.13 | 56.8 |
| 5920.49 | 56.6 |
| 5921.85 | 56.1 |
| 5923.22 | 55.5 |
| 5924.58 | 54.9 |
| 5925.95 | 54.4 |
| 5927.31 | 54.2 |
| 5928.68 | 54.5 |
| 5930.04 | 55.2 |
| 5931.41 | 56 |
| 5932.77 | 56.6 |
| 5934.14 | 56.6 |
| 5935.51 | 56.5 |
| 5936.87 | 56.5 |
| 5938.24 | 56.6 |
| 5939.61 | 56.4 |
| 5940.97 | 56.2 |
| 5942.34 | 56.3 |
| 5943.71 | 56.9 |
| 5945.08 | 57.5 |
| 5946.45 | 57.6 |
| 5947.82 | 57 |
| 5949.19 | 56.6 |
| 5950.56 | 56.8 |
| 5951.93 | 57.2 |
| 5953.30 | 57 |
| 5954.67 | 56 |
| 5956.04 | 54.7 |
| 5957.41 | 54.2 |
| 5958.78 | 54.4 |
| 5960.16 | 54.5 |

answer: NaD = 2.3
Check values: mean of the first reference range 55.9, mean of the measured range 51.9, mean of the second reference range 56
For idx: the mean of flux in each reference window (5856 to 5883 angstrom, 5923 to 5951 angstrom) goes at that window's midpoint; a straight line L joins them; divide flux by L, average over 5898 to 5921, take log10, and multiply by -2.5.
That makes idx 0.03 mag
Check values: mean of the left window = 55.5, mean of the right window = 56.1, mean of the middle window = 54.4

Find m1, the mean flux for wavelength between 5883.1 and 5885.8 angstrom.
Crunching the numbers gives 52.8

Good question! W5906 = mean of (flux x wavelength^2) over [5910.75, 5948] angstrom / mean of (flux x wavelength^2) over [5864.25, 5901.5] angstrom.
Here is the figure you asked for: 1.1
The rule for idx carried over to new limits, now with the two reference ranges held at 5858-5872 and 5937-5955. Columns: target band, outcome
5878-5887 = 0.041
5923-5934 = 0.023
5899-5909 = 0.049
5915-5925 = 0.003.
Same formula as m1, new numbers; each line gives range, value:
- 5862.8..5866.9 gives 54.8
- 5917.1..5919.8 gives 56.6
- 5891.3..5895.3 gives 48.9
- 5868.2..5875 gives 57.1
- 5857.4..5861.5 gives 53.9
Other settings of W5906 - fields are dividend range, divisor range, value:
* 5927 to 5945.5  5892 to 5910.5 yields 1.09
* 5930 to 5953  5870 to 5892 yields 1.08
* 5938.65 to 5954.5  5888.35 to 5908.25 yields 1.13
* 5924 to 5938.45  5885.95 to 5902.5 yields 1.13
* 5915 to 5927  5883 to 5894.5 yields 1.14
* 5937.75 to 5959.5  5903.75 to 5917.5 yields 1.05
